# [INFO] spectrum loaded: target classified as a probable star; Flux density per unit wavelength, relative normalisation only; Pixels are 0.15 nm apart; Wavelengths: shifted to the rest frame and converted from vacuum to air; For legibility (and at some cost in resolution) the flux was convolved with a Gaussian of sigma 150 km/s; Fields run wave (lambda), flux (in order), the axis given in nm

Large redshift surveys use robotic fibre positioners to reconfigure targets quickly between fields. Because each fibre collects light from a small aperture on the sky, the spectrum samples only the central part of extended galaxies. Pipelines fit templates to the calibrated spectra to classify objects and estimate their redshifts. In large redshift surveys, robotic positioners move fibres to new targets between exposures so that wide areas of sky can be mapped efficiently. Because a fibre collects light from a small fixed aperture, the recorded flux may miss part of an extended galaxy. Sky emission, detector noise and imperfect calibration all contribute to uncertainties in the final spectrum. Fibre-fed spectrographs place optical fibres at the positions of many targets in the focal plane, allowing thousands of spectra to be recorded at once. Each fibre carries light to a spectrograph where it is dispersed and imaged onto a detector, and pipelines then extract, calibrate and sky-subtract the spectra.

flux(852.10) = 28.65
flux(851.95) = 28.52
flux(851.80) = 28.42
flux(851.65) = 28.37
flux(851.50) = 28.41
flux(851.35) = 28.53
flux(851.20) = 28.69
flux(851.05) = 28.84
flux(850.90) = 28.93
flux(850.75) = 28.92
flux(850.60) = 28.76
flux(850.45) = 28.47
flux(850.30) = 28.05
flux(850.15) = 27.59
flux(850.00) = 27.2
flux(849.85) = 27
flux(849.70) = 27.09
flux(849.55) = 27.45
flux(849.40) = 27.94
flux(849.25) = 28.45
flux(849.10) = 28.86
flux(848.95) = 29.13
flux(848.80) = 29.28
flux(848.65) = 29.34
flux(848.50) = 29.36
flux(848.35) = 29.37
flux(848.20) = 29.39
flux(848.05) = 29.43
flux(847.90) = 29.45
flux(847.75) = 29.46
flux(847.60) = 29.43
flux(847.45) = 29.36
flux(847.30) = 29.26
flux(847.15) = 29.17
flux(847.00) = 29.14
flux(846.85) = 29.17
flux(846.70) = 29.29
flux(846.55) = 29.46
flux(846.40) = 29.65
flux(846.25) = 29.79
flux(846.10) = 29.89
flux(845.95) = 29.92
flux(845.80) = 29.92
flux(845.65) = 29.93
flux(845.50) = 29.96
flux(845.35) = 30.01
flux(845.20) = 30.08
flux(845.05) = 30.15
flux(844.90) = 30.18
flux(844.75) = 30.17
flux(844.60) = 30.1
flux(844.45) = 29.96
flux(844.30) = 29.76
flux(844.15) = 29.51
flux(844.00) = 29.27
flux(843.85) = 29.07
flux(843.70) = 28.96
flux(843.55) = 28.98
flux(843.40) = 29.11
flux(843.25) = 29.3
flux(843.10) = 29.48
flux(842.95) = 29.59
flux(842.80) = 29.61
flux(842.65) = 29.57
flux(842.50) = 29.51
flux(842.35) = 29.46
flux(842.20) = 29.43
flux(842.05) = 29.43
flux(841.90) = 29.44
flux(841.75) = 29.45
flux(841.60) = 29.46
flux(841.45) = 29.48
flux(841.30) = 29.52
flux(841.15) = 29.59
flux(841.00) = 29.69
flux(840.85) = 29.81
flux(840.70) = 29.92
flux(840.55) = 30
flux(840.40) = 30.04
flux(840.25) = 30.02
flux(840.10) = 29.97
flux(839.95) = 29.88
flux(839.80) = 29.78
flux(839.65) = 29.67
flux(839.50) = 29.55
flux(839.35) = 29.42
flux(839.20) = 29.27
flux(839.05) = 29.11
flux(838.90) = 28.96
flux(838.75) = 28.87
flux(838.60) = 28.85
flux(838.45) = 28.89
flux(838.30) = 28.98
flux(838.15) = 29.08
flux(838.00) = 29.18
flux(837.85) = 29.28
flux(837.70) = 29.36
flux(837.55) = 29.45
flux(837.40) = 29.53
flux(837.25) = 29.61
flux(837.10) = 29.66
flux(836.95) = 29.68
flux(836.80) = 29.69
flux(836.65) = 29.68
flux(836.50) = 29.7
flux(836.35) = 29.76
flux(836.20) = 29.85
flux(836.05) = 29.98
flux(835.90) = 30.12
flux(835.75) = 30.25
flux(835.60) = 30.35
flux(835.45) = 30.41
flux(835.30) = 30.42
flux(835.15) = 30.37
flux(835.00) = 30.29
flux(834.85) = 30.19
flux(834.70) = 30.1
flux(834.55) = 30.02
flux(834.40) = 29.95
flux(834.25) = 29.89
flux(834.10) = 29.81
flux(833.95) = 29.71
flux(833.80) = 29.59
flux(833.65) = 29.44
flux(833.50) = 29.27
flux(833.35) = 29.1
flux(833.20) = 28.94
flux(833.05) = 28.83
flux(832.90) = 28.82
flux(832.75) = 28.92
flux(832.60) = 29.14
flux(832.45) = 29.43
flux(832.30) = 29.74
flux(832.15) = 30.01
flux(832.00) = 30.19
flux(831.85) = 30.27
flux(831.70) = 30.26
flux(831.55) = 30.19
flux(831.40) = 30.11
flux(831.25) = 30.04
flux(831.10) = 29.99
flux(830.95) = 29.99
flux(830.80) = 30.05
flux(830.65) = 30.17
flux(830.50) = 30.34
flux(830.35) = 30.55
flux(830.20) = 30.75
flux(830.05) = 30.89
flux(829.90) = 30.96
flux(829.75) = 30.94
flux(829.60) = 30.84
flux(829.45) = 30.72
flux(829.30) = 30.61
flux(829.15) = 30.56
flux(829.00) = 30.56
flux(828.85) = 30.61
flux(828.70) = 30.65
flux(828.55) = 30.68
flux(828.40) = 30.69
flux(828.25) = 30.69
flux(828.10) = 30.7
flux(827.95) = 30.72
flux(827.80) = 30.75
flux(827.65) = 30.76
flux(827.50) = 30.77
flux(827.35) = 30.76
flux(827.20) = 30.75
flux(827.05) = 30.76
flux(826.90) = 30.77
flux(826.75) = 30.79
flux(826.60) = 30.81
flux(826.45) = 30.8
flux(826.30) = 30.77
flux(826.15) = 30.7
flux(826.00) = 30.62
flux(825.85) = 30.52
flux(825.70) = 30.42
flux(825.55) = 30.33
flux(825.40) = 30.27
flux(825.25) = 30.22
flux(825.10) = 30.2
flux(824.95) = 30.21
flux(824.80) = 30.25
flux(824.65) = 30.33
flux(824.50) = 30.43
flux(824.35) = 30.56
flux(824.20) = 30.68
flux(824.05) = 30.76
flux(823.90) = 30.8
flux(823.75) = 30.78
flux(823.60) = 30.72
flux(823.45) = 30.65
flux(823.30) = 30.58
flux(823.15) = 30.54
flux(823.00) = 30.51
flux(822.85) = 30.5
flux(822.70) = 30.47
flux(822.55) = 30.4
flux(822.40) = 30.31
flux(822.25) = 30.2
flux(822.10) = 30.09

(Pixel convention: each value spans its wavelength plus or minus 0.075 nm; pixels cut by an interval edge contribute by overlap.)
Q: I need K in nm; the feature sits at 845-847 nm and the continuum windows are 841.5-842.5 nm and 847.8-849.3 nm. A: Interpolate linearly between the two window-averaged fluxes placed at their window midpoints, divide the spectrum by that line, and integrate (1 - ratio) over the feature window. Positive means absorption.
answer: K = -0.030 nm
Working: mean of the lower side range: 29.5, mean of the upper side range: 29.2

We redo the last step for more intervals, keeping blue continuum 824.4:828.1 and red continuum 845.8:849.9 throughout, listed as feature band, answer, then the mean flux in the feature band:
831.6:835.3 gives 0.047 nm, 29.7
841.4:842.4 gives 0.002 nm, 29.4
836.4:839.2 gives 0.044 nm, 29.3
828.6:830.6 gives -0.022 nm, 30.7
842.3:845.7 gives -0.034 nm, 29.6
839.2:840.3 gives -0.003 nm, 29.7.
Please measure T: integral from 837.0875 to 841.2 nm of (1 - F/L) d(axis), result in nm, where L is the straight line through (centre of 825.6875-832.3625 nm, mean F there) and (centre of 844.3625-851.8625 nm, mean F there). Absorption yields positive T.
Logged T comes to 0.04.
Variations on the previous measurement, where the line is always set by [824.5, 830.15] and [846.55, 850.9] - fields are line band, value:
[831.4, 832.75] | 0.02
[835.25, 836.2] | -0.01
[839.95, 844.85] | -0.05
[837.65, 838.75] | 0.02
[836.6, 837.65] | 0.01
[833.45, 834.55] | 0.01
